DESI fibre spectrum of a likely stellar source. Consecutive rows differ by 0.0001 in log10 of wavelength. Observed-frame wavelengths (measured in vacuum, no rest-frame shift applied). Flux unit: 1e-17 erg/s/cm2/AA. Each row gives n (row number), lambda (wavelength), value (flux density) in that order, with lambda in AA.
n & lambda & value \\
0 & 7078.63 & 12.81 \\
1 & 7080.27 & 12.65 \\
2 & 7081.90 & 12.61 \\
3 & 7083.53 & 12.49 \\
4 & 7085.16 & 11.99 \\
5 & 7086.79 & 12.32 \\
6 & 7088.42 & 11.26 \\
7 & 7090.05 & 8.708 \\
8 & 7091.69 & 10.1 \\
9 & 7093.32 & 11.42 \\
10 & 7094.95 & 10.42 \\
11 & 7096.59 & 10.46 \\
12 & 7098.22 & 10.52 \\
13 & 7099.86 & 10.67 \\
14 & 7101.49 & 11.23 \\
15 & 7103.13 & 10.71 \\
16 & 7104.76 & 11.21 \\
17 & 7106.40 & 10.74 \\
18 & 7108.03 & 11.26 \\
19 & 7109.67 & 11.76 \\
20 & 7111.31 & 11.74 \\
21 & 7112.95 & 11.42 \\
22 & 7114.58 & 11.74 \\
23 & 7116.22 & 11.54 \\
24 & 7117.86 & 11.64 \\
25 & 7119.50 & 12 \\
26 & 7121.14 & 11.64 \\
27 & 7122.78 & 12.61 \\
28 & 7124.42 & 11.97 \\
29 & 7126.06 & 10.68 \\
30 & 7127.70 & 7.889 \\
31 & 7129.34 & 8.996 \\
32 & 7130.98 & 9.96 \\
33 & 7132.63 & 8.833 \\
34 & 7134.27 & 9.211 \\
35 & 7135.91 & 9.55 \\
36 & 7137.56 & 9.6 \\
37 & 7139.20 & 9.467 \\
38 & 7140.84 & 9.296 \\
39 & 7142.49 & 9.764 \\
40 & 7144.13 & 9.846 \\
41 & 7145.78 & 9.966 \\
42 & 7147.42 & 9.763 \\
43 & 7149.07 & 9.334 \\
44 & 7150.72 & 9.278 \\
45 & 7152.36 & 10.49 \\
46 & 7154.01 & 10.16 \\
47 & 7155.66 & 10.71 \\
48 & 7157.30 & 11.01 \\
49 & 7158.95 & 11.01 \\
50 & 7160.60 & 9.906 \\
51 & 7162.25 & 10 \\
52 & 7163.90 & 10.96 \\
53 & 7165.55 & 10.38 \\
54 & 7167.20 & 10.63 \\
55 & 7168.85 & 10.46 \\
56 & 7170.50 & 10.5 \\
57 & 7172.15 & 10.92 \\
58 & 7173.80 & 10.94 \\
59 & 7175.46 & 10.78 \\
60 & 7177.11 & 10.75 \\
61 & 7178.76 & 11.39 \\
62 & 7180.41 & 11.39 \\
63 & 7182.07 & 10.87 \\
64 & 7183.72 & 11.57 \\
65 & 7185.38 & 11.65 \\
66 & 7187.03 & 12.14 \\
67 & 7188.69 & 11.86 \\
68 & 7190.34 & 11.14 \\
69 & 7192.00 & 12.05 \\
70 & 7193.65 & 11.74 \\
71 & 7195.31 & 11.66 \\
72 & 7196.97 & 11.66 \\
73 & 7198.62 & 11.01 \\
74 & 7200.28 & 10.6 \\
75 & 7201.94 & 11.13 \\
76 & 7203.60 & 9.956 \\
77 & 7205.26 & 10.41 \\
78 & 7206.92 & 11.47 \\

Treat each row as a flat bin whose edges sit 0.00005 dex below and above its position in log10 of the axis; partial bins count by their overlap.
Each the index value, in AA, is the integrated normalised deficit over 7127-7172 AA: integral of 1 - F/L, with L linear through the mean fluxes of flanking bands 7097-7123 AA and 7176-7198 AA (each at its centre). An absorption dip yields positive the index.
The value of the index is 6.0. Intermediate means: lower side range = 11.4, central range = 9.91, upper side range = 11.5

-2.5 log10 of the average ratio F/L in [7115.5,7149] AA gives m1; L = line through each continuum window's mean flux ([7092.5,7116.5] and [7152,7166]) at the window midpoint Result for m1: 0.07 mag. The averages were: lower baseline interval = 11.1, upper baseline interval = 10.5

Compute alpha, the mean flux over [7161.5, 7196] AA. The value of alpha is 11.1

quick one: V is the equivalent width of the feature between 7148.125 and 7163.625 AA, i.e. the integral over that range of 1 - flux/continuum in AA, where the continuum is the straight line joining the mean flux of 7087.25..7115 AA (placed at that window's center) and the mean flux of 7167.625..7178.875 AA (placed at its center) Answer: 0.8 AA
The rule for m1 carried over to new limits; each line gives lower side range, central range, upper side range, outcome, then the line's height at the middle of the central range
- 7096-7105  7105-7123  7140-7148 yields -0.11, 10.5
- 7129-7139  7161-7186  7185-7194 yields 0.02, 11.1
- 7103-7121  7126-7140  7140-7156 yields 0.14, 10.5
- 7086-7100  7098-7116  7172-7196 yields -0.04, 10.8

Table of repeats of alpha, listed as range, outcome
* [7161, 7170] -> 10.5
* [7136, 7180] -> 10.3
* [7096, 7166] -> 10.5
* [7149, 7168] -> 10.4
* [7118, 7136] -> 10.4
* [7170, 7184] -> 11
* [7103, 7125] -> 11.6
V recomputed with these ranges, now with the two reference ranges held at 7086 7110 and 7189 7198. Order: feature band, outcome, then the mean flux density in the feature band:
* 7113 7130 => -0.1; 11.1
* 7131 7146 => 2.2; 9.51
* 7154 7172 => 1.3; 10.6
